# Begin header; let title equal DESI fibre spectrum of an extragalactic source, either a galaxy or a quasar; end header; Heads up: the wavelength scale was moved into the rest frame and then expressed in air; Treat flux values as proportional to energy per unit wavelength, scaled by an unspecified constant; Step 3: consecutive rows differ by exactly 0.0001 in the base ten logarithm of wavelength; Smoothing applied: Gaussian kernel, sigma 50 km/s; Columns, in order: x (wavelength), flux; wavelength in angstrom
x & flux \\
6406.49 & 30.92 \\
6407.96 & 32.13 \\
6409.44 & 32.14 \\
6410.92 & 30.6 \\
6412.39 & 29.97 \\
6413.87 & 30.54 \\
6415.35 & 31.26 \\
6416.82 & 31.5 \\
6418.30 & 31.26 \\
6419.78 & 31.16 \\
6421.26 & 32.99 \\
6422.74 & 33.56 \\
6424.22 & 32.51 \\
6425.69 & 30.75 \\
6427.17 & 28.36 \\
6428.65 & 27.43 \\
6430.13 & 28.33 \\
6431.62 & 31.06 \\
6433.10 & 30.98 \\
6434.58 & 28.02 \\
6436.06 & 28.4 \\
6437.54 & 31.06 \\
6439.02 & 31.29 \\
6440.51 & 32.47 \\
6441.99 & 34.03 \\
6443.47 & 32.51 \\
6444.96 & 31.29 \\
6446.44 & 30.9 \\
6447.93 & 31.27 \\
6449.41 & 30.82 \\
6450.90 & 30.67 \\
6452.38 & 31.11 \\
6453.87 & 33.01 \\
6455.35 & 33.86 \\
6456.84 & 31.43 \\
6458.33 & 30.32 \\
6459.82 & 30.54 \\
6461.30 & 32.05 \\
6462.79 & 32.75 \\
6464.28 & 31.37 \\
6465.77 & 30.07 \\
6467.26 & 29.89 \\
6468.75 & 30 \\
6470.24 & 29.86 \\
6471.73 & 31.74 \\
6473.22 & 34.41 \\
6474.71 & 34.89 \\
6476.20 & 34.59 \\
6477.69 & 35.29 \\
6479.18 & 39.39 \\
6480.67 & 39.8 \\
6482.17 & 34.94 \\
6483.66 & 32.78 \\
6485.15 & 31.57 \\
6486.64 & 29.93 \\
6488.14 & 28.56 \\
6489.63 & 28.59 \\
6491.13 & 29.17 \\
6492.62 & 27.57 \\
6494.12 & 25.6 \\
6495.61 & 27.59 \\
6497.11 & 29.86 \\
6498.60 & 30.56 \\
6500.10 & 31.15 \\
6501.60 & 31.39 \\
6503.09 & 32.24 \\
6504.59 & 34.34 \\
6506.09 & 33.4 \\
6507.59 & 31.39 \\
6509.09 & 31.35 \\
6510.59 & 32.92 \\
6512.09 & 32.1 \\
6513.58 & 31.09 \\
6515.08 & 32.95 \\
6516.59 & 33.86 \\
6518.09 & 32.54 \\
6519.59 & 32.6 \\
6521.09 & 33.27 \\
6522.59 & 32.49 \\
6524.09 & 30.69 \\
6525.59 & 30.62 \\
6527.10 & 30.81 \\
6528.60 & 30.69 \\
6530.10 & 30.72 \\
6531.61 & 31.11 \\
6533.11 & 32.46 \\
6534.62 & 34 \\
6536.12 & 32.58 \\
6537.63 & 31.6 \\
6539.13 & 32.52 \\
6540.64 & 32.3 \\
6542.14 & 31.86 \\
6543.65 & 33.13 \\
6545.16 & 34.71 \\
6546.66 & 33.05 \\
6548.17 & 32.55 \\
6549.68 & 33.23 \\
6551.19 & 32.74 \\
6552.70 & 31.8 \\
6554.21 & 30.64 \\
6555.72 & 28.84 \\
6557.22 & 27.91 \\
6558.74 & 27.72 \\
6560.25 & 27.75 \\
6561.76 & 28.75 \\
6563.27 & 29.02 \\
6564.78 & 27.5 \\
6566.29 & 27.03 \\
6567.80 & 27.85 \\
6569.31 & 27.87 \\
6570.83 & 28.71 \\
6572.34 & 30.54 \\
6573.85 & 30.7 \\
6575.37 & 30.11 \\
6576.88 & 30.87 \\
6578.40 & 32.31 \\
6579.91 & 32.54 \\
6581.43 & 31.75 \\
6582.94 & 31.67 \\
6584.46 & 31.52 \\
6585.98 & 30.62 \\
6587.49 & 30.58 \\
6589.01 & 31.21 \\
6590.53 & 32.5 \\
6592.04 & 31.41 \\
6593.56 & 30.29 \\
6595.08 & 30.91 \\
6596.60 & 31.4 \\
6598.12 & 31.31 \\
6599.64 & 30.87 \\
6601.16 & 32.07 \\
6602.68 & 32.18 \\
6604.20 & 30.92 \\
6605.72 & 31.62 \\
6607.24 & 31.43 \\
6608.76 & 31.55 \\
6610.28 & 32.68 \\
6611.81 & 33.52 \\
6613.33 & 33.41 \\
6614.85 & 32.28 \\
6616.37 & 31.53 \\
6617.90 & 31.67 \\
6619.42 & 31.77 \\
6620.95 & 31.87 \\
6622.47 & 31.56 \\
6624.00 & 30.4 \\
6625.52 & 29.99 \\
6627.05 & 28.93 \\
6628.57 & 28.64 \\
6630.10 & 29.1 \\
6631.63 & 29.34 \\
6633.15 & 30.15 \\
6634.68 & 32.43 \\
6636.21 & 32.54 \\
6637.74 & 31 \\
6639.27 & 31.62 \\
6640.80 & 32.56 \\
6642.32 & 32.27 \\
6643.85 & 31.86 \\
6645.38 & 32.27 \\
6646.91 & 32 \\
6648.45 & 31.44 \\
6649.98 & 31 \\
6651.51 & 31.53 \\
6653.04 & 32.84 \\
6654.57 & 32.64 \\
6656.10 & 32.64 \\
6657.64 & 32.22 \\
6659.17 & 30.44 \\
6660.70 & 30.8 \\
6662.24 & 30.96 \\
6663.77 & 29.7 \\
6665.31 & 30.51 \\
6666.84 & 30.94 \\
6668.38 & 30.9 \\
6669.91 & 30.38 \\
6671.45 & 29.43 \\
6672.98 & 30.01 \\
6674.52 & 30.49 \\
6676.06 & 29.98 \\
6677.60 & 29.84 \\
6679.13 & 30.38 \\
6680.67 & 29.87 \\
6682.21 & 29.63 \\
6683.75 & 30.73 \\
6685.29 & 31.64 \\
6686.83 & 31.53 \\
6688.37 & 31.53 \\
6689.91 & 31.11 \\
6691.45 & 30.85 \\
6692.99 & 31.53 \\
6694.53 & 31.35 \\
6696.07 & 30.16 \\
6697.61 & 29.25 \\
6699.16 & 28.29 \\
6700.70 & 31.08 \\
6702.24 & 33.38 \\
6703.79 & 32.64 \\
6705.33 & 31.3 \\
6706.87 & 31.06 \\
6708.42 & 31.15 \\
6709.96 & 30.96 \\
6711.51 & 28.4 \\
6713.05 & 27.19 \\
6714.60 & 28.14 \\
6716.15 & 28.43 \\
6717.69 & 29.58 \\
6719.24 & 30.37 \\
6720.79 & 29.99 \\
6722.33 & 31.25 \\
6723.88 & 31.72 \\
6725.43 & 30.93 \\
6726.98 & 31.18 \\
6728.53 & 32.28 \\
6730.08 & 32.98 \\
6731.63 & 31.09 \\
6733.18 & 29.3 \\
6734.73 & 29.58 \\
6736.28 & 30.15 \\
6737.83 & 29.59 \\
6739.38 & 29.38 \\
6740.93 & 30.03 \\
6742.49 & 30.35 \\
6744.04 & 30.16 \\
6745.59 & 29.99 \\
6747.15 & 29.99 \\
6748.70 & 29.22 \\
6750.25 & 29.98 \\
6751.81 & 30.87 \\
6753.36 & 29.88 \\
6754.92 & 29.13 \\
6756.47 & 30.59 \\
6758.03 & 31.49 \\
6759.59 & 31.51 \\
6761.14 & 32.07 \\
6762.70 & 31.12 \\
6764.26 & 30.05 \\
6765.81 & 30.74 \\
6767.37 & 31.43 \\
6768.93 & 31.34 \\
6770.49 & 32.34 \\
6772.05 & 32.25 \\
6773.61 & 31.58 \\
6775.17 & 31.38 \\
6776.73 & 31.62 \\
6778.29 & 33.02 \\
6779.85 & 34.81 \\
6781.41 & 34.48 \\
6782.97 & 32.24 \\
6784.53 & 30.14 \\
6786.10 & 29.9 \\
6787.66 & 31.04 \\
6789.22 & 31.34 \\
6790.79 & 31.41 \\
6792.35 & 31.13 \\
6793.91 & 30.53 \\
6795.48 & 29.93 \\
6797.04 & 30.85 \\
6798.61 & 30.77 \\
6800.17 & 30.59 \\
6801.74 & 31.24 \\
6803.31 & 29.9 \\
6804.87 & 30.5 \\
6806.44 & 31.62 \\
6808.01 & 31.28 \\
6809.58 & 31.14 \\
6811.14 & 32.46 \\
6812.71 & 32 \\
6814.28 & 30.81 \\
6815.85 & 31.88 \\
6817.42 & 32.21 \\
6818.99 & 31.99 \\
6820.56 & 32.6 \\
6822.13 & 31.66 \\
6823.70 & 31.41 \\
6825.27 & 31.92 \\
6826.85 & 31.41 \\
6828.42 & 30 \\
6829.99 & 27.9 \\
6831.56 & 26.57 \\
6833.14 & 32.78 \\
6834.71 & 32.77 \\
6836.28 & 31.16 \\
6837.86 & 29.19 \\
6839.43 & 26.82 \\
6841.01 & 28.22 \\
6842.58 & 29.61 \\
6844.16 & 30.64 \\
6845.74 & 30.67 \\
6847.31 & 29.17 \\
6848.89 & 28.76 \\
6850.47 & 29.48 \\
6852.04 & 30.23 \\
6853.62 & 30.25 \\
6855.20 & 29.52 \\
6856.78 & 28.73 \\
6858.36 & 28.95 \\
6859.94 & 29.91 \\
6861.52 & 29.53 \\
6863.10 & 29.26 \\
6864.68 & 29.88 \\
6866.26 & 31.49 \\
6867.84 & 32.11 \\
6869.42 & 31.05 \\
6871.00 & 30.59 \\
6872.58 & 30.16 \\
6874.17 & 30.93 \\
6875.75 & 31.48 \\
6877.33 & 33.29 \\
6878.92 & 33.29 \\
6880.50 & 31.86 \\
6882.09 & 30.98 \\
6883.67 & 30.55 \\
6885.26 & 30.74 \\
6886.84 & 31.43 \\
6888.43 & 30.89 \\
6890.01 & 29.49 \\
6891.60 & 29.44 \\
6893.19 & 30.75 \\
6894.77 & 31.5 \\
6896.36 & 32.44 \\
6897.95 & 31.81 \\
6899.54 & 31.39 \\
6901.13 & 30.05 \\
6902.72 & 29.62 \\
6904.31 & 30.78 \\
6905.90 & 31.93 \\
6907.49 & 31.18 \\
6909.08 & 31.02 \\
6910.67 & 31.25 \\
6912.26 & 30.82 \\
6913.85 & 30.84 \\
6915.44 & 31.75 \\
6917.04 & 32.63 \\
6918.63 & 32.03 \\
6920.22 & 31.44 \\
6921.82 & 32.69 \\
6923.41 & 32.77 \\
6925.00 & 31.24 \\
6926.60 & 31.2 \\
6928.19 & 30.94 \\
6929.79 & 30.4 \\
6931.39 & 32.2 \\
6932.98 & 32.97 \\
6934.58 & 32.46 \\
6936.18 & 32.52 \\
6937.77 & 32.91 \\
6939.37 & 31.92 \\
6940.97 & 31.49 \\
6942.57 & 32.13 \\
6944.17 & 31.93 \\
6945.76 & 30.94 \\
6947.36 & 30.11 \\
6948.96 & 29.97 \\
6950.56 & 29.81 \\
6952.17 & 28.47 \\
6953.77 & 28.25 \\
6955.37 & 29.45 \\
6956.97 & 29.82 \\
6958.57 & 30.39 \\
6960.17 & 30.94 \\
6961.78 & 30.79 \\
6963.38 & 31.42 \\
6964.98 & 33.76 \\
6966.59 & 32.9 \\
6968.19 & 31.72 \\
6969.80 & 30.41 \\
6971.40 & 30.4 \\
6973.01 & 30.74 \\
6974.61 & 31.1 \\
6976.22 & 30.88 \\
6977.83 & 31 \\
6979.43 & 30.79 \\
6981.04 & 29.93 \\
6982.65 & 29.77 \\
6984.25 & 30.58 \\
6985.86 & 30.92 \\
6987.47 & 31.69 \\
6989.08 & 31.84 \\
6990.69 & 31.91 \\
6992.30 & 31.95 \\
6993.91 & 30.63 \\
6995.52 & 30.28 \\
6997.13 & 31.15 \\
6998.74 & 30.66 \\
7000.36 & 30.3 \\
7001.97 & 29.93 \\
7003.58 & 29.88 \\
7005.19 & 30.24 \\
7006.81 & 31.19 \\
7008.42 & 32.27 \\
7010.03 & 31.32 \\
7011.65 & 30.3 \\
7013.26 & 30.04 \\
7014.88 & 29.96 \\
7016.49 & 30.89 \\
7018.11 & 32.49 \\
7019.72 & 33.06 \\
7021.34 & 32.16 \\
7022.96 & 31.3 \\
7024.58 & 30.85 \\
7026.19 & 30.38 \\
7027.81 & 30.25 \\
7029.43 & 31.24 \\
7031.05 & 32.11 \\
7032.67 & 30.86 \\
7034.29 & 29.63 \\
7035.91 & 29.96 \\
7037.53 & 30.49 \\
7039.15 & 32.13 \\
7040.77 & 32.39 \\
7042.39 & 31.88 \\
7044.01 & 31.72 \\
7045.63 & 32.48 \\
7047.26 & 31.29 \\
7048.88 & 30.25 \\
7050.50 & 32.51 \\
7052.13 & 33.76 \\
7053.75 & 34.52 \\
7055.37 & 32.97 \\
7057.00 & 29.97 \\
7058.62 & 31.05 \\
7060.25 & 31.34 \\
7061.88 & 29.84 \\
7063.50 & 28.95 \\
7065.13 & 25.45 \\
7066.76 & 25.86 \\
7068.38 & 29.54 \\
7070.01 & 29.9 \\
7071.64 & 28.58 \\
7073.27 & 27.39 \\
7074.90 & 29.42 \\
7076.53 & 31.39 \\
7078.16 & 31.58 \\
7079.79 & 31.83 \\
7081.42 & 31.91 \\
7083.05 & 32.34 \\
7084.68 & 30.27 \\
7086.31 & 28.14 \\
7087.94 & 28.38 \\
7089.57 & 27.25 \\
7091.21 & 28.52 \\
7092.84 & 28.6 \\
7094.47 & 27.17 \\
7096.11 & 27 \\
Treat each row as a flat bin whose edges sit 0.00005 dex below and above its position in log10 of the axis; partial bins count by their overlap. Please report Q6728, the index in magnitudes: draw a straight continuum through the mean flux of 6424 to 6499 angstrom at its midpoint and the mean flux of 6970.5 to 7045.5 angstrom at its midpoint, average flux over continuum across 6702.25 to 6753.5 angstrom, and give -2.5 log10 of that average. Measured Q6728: 0.03 mag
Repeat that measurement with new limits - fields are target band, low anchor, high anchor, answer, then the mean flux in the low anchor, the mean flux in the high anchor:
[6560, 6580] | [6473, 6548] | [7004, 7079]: 0.09 mag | 32.1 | 30.8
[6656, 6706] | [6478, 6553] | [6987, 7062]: 0.04 mag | 32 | 31.3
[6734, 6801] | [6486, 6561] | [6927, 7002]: 0.01 mag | 31.3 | 31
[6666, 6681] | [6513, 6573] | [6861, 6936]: 0.03 mag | 31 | 31.3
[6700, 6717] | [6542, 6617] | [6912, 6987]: 0.02 mag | 31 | 31.2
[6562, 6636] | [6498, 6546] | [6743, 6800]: 0.04 mag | 32.2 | 31.1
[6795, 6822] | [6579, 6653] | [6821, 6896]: -0.02 mag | 31.4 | 30.4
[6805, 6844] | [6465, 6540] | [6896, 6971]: 0.02 mag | 31.9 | 31.3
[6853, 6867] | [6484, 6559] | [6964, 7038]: 0.05 mag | 31.4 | 31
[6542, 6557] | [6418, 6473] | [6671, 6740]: -0.04 mag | 31.1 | 30.5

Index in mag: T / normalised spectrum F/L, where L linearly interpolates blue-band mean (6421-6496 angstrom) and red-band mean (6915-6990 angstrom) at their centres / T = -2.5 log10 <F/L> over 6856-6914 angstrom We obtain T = 0.01 mag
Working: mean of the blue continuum 31.4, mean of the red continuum 31.2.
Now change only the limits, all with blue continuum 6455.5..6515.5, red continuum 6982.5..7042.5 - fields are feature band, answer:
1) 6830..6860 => 0.06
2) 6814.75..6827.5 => -0.02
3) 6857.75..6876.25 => 0.03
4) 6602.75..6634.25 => 0.01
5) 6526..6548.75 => -0.02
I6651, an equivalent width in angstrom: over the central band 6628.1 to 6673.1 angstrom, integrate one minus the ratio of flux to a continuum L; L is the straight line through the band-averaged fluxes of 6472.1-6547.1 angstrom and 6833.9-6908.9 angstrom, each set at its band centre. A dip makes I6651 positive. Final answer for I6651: 0.5 angstrom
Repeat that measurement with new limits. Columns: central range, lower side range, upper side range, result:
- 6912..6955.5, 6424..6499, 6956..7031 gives -0.40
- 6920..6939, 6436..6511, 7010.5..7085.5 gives -0.60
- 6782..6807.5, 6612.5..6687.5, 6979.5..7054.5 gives 0.21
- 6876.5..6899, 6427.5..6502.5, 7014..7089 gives -0.31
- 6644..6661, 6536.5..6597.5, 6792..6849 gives -0.61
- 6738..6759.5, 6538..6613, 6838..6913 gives 0.41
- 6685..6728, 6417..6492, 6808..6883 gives 0.58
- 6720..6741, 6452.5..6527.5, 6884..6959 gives 0.50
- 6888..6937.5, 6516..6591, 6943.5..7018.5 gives -0.93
